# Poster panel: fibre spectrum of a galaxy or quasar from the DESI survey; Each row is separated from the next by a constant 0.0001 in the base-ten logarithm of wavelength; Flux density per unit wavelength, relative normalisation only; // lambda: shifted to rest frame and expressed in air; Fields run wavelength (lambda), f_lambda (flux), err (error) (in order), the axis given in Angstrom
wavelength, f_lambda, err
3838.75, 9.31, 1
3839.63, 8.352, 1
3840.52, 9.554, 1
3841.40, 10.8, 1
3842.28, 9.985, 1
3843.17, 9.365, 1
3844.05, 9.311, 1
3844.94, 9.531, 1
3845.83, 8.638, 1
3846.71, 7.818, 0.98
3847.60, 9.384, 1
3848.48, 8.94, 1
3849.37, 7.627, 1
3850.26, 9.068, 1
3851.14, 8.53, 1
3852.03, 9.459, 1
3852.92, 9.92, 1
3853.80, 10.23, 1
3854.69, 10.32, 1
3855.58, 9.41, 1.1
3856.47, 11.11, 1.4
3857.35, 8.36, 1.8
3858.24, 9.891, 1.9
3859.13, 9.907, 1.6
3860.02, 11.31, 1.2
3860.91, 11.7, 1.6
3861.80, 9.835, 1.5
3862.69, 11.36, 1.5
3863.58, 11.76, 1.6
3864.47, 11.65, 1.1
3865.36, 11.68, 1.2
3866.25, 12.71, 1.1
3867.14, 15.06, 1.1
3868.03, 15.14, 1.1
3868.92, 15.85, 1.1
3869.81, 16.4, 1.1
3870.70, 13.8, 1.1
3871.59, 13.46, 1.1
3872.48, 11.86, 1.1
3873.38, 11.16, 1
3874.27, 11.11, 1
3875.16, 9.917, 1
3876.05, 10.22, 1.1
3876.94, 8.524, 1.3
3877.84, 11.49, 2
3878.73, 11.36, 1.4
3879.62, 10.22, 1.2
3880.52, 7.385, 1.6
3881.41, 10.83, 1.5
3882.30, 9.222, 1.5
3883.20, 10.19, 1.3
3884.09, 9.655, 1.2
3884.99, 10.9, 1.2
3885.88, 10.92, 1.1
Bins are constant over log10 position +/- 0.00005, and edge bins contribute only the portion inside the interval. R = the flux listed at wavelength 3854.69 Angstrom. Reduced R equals 10.32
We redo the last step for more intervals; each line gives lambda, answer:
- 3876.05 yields 10.22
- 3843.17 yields 9.365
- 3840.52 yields 9.554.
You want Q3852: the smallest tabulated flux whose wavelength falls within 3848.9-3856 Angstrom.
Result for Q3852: 7.627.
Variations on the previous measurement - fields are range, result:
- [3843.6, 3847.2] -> 7.818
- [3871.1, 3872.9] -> 11.86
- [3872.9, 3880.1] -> 8.524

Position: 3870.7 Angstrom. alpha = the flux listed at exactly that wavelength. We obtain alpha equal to 13.8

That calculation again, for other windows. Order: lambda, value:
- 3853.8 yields 10.23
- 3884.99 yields 10.9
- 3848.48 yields 8.94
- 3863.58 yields 11.76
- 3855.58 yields 9.41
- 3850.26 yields 9.068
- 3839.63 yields 8.352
